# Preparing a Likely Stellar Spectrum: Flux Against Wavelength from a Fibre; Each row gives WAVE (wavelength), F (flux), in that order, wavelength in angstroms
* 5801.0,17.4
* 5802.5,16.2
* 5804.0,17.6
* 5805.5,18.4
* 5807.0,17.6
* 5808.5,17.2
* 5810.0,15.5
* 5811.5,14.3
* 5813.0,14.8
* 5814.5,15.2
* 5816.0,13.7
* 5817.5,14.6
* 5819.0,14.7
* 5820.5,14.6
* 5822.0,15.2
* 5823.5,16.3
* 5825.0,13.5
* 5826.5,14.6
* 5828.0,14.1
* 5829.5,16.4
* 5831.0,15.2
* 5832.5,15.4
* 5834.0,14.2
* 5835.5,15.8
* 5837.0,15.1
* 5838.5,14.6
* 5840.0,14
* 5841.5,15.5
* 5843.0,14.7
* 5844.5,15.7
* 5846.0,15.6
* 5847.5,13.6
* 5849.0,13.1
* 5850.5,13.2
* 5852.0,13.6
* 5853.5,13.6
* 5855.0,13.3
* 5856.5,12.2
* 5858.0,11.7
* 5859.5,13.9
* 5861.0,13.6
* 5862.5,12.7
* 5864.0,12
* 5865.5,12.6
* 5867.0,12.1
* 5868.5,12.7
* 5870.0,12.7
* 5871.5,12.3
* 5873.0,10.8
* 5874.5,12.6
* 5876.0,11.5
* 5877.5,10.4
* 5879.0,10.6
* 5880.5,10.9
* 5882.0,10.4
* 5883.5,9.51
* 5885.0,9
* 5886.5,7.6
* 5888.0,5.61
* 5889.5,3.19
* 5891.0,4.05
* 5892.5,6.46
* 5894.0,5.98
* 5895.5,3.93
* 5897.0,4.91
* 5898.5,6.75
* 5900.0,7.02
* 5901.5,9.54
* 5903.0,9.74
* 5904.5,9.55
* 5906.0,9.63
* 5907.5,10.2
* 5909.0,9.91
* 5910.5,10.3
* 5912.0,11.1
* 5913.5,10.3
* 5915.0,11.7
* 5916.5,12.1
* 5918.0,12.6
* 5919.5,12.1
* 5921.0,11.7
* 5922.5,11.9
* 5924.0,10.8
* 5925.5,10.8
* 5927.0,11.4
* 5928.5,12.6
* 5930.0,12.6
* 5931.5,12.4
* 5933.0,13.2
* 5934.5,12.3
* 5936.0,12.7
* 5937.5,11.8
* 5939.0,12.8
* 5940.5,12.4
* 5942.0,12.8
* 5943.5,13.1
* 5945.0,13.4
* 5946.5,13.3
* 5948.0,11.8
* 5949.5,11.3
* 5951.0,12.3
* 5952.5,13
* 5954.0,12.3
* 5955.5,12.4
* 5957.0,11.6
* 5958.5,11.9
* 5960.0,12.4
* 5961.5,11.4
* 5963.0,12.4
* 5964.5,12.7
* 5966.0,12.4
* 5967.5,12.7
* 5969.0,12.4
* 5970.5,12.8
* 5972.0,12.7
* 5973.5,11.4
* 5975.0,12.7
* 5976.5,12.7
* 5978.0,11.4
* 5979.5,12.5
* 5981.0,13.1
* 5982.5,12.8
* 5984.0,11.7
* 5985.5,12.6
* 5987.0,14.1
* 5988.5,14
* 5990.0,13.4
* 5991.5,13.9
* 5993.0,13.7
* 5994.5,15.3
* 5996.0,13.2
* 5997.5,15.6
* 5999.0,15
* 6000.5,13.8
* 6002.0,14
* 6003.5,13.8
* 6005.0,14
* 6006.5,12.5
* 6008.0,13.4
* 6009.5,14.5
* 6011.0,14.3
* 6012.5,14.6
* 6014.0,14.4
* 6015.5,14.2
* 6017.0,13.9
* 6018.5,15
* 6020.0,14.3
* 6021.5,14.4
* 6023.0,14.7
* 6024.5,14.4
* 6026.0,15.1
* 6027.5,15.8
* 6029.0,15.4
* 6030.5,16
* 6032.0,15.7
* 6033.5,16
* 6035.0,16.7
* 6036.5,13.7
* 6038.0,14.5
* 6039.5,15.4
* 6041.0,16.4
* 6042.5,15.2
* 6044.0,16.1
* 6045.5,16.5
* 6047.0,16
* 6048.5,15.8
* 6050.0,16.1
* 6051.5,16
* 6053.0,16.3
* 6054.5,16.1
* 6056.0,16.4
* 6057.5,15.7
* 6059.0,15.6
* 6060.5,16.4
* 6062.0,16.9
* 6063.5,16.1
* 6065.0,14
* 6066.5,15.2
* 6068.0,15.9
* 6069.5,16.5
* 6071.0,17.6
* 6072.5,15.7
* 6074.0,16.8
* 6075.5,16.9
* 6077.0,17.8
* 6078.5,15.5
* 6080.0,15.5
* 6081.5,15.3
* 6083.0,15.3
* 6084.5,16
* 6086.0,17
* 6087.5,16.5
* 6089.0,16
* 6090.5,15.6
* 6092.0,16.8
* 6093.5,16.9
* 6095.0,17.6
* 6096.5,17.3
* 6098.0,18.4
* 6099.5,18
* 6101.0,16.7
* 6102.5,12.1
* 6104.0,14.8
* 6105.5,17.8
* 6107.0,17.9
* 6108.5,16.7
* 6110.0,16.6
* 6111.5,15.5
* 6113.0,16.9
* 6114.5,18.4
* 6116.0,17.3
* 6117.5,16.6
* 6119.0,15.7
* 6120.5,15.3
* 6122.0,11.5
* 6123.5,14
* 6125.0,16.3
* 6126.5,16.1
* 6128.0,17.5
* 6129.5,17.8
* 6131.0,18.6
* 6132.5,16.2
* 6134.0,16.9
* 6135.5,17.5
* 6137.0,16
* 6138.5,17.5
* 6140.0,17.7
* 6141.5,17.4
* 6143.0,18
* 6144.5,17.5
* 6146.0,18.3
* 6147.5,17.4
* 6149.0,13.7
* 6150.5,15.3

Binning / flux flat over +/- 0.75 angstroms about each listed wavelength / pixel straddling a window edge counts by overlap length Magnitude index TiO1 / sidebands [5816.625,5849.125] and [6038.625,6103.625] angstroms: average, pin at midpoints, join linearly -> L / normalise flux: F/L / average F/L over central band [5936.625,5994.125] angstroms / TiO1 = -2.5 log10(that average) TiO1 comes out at 0.23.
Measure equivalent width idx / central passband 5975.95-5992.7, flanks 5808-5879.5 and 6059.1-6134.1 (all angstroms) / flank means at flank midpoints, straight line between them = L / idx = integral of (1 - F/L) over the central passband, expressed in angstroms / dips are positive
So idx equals 2.51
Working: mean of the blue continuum 13.9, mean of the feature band 13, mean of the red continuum 16.3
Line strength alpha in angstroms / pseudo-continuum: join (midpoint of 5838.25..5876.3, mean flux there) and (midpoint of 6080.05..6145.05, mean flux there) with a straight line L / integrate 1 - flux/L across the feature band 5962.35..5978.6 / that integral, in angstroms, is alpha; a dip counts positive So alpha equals 2.5 angstroms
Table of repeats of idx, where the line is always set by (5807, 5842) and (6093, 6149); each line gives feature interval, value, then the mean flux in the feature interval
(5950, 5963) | 3.0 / 12.2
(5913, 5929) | 4.0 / 11.6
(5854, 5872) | 3.0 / 12.7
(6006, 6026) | 2.3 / 14.3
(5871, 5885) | 4.1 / 10.9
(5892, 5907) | 7.8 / 7.41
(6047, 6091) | 0.8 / 16.1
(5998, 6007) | 1.2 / 13.9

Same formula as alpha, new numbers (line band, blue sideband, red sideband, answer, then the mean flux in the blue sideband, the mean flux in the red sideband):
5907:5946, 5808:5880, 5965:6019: 4.9 angstroms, 13.8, 13.4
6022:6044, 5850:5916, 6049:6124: -1.2 angstroms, 10.1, 16.2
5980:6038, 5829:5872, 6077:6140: 4.3 angstroms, 13.8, 16.4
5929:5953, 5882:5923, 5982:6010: -3.9 angstroms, 8.77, 13.8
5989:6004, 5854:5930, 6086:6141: -1.1 angstroms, 10.3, 16.5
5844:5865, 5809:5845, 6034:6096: 2.3 angstroms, 14.9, 16.1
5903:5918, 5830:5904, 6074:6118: 2.1 angstroms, 11.3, 16.5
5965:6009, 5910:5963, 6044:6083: 1.5 angstroms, 12.1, 16.1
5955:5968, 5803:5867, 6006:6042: 2.2 angstroms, 14.6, 14.8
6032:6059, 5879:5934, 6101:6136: -3.6 angstroms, 9.51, 16.3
